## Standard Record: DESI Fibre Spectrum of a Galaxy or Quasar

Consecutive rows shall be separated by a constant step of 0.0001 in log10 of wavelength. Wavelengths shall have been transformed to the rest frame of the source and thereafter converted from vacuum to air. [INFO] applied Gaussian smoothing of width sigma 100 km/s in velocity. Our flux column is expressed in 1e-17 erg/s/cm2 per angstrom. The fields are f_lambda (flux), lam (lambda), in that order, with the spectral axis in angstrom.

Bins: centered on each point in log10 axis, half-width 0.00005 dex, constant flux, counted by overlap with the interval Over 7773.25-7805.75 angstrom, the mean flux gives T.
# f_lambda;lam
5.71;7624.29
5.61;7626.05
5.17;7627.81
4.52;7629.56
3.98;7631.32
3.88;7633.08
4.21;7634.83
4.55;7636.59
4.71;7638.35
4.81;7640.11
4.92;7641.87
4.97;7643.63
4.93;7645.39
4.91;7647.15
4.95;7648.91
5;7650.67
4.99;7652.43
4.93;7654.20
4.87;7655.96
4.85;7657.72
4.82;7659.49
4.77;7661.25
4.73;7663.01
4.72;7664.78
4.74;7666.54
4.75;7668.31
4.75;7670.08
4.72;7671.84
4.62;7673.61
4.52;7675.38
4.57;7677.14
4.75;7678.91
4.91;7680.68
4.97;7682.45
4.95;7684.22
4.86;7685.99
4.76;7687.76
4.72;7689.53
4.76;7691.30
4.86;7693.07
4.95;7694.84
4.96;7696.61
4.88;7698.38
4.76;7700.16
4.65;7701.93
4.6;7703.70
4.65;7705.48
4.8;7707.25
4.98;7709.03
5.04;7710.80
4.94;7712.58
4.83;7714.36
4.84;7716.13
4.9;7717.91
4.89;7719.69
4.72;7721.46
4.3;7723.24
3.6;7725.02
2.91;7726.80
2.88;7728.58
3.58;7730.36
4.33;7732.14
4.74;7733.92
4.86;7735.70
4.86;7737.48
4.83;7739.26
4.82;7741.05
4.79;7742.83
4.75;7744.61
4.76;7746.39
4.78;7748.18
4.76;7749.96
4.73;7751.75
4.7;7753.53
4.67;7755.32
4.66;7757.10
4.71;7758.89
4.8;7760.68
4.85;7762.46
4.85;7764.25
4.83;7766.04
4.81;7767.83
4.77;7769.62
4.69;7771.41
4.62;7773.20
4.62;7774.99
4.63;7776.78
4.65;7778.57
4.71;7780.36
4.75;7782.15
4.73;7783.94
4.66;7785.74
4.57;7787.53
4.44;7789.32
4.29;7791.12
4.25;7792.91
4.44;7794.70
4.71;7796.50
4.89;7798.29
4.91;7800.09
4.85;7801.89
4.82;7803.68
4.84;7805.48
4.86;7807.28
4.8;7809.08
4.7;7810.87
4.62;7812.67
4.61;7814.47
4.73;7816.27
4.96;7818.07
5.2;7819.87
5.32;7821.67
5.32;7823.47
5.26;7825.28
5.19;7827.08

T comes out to 4.65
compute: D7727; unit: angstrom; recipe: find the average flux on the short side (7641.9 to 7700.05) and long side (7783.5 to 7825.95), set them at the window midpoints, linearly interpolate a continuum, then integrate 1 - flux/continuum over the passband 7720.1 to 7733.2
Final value 2.7 angstrom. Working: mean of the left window 4.83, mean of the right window 4.78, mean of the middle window 3.81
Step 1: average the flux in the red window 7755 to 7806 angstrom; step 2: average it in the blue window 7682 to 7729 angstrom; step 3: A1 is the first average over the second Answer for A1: 1.01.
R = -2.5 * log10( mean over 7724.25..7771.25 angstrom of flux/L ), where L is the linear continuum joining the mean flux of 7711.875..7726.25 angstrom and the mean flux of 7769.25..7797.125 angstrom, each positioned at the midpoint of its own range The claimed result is 0.01 mag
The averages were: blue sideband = 4.58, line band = 4.53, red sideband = 4.59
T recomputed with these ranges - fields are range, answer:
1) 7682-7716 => 4.84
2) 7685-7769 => 4.65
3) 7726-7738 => 4.01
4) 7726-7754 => 4.44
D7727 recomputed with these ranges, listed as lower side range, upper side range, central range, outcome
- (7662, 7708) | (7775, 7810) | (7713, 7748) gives 2.1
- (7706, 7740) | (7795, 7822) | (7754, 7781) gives -0.4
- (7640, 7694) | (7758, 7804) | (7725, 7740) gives 2.1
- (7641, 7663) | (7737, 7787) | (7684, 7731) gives 2.4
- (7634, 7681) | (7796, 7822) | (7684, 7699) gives -0.2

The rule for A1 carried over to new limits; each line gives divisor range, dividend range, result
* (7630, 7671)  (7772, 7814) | 0.99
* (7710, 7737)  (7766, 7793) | 1.06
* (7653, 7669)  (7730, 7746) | 0.97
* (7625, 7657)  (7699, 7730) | 0.94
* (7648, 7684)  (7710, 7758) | 0.94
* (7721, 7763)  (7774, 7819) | 1.05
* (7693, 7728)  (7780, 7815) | 1.01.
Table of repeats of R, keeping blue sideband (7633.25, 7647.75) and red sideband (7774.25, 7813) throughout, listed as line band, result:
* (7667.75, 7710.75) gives -0.02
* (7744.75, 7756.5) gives -0.01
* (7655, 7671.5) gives -0.02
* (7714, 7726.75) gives 0.05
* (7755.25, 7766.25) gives -0.02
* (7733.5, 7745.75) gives -0.03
